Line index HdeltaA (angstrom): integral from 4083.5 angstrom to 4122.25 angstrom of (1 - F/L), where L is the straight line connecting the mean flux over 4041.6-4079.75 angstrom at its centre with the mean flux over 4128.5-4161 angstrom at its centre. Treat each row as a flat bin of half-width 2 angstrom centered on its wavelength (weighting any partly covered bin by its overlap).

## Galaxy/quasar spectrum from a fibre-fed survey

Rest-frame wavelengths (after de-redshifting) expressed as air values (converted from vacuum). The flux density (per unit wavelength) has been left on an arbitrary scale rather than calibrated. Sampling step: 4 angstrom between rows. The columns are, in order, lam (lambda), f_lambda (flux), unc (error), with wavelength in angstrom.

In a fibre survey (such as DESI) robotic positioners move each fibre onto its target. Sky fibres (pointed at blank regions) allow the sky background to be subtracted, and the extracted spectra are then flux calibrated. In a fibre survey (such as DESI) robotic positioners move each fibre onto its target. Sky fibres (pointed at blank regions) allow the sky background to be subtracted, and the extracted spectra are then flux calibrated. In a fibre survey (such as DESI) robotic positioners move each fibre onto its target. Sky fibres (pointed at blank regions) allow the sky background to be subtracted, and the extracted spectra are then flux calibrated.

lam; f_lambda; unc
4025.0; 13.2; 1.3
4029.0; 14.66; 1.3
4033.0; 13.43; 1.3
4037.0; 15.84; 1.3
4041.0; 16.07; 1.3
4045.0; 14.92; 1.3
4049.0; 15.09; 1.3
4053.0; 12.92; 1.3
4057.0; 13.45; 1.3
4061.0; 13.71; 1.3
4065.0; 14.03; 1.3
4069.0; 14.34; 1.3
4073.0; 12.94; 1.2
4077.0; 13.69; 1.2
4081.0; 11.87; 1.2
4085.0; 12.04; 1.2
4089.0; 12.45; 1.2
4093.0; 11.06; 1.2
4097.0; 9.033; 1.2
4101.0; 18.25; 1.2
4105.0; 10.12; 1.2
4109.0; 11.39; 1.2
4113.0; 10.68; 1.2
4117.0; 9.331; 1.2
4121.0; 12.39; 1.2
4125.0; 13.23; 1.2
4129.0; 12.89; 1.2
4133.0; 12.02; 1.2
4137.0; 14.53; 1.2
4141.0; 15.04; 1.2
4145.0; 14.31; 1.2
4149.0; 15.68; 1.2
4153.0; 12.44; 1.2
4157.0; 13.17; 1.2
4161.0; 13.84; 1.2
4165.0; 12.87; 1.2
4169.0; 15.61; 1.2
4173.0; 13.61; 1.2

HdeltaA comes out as 6.2 angstrom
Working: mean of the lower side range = 13.9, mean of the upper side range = 13.8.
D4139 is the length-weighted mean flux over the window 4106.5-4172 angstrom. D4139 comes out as 13.1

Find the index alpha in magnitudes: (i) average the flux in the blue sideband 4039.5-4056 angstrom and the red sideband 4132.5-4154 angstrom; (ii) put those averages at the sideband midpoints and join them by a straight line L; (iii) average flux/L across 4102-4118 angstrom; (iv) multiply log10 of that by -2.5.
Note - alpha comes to 0.30 mag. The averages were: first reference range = 14.6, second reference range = 14.2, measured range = 10.9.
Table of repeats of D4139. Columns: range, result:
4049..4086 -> 13.4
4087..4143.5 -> 12.3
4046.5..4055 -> 14.1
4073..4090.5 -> 12.6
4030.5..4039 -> 14.6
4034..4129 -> 13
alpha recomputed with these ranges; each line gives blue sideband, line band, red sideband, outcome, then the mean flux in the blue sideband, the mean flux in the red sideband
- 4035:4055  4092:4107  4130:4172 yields 0.18 mag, 15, 13.9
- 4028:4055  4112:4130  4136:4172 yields 0.22 mag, 14.7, 14.1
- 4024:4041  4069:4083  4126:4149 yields 0.10 mag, 14.6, 13.9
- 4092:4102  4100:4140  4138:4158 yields 0.07 mag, 12.4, 14.2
